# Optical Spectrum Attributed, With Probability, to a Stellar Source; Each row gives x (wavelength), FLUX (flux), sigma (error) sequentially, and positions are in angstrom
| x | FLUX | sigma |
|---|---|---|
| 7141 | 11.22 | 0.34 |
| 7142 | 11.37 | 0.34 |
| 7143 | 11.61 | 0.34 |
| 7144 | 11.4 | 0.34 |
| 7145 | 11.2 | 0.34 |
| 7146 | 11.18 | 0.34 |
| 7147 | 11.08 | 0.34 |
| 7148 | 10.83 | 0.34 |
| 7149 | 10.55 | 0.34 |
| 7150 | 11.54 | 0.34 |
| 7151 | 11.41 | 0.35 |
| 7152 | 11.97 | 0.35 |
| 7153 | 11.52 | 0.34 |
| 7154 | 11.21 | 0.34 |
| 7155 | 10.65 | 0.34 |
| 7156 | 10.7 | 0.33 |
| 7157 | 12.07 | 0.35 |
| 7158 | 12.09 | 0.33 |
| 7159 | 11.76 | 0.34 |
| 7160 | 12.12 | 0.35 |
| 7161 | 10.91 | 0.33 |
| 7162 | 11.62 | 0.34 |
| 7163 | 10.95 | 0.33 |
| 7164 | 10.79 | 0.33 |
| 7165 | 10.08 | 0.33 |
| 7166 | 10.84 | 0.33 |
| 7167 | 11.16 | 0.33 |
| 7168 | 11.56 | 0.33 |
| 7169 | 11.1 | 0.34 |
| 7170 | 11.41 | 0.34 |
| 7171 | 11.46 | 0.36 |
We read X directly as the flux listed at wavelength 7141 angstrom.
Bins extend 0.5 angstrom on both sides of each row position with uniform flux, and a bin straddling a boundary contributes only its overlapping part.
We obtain 11.22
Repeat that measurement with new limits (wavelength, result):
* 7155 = 10.65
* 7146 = 11.18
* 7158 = 12.09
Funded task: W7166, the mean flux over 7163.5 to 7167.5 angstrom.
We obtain 10.7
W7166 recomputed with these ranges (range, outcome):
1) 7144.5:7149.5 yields 11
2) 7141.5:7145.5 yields 11.4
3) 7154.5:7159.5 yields 11.5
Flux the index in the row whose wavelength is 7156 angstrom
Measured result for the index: 10.7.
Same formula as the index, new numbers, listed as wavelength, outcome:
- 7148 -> 10.83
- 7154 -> 11.21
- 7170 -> 11.41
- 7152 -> 11.97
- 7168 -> 11.56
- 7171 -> 11.46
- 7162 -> 11.62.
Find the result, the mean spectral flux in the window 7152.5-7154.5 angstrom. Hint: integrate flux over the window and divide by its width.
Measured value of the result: 11.4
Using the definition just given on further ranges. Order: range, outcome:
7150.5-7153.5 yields 11.6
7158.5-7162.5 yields 11.6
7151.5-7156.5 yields 11.2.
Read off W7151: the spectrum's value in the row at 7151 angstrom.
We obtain 11.41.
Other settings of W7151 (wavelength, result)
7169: 11.1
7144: 11.4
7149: 10.55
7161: 10.91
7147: 11.08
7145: 11.2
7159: 11.76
